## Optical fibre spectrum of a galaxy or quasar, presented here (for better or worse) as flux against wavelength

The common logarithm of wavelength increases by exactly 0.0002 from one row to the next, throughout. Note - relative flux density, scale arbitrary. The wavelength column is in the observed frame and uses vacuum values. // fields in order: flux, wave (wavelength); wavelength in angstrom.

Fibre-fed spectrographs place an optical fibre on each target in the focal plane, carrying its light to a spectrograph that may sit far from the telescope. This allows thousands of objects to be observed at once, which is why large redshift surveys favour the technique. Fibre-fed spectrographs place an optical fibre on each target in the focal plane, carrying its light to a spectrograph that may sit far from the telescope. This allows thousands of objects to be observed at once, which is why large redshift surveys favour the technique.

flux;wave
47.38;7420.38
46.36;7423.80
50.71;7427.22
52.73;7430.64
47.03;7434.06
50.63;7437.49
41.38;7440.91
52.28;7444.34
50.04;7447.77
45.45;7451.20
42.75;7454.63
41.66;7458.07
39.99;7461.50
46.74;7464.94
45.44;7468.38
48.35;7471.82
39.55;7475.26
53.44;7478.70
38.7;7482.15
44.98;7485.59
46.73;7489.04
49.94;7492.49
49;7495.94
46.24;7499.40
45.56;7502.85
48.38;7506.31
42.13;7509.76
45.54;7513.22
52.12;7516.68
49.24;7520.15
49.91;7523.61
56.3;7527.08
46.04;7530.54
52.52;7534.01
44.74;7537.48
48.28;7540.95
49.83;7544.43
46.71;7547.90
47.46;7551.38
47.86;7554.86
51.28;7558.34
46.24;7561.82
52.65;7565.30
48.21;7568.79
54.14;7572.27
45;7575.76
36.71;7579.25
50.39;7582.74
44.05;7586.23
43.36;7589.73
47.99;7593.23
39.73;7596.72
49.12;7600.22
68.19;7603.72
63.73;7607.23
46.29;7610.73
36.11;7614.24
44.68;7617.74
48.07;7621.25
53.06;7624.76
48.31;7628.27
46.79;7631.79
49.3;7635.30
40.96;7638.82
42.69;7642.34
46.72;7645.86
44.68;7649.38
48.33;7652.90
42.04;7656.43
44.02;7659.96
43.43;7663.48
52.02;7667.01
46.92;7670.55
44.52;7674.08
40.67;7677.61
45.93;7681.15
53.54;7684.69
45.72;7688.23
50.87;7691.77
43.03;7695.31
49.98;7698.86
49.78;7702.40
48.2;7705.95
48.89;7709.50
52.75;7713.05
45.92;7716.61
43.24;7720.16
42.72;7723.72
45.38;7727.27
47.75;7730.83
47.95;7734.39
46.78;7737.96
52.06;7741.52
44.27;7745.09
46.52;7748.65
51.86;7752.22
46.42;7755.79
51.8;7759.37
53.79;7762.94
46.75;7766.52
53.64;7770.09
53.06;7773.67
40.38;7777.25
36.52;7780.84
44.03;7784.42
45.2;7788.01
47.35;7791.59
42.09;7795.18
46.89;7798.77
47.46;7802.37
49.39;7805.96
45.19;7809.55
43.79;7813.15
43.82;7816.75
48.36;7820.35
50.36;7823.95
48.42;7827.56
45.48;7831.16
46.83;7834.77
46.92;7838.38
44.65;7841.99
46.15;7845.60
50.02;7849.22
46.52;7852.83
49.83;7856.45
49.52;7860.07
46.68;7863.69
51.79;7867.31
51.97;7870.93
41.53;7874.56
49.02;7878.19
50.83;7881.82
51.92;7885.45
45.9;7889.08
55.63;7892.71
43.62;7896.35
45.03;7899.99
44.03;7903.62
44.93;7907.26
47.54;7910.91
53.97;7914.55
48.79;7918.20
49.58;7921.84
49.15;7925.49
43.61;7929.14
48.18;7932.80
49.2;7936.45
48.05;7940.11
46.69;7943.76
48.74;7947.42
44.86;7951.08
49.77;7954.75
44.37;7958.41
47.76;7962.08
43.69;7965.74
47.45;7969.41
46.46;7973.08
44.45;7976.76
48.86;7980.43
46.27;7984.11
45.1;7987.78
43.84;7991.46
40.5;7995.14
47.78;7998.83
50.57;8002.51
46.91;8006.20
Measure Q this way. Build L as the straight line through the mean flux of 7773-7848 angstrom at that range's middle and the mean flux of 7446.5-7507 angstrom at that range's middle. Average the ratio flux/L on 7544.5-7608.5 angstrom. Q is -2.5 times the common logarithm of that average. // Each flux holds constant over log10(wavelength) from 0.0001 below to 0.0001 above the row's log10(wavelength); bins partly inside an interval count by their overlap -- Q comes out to -0.08 mag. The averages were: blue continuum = 45.6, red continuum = 45.7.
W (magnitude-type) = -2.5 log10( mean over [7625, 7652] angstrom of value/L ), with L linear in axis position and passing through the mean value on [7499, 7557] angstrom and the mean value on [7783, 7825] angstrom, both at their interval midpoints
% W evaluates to 0.03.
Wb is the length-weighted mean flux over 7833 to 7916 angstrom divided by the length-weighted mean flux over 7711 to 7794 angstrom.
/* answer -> 1.02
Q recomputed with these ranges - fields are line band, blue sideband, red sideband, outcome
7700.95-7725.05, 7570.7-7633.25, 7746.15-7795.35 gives 0.00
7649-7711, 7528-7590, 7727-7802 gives 0.01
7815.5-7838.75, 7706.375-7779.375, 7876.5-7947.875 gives 0.02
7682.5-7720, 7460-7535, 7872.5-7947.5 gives -0.02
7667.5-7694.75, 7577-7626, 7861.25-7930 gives 0.02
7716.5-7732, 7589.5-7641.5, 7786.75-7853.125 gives 0.06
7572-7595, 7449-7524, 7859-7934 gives 0.03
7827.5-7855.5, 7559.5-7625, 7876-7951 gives 0.03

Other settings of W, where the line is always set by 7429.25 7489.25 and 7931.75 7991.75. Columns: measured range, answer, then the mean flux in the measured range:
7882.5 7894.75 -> -0.097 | 51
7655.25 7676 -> 0.017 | 45.6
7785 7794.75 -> 0.025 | 45.4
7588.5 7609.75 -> -0.130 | 52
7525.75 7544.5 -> -0.077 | 49.5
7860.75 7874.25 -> -0.058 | 49.1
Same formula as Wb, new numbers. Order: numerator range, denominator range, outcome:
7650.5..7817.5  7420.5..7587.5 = 0.99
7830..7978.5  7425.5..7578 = 1.00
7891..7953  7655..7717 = 1.01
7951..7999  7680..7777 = 0.95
